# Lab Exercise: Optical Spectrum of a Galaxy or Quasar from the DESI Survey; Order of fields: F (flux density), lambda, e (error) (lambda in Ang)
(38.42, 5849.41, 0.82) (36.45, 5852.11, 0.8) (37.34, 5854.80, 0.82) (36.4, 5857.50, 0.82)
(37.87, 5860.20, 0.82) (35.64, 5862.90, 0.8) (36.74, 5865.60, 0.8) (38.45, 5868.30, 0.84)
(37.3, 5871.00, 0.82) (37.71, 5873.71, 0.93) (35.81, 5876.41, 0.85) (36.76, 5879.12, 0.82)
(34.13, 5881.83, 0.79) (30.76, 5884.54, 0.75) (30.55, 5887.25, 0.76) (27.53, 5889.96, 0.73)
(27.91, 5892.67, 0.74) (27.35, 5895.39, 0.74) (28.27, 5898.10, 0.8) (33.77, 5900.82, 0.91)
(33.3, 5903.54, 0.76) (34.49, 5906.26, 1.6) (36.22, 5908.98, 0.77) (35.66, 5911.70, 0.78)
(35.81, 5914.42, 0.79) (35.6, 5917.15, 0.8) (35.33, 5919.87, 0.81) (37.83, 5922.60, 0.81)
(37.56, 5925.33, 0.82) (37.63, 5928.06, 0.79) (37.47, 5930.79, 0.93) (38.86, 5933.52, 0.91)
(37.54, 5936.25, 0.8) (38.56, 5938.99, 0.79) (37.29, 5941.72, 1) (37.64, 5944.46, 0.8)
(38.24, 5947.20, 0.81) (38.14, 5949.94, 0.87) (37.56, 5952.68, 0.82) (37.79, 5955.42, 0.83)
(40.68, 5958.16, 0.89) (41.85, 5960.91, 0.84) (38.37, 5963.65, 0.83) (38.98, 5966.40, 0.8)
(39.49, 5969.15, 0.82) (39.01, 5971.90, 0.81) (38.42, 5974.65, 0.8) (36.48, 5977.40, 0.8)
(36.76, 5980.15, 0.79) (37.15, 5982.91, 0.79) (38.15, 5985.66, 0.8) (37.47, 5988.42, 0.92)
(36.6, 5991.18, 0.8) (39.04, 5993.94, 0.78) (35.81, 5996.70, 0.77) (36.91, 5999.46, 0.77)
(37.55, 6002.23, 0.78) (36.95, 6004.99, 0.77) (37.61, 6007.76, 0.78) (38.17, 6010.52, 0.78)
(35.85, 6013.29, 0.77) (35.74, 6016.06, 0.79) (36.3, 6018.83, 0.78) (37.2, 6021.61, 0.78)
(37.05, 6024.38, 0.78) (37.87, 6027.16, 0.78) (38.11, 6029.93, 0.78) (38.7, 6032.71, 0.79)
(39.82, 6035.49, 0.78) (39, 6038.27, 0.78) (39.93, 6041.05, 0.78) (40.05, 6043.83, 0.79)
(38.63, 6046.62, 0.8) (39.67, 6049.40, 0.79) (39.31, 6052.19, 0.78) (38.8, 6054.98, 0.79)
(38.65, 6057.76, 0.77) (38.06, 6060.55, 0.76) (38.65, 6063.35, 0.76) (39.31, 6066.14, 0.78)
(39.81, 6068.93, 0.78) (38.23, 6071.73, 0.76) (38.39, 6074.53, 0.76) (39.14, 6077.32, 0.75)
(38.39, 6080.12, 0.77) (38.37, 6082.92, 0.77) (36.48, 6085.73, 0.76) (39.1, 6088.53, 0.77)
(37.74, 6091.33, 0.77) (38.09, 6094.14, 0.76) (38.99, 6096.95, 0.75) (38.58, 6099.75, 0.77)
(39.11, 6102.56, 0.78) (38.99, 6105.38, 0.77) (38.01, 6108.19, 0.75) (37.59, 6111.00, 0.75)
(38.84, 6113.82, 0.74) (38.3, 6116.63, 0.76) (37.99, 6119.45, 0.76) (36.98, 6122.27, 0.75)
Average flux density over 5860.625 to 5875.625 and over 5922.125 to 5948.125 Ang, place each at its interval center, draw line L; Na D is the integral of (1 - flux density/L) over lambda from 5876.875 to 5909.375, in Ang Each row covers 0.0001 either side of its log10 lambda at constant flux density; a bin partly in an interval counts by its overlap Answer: 4.94 Ang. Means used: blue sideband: 37.2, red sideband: 37.9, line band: 31.7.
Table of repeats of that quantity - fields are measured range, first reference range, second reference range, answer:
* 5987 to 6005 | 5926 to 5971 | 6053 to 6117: 0.61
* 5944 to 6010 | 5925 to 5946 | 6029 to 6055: 0.59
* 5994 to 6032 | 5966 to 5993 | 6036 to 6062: 1.33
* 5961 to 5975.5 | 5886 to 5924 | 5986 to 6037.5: -1.47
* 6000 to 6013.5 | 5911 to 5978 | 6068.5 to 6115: 0.29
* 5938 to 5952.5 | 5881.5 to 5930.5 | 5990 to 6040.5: -1.27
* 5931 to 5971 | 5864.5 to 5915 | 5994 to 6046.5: -3.47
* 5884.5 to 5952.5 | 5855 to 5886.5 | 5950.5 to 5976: 5.00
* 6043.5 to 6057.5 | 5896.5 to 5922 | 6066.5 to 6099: -0.55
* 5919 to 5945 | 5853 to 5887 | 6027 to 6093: -0.47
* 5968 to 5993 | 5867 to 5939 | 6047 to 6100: -0.87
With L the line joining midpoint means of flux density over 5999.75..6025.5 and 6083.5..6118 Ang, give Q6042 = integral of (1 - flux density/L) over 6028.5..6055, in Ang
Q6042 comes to -1.3 Ang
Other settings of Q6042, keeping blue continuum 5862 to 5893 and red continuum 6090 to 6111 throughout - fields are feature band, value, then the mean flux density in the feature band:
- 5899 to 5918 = 0.04 Ang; 34.8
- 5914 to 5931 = -0.78 Ang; 36.7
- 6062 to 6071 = -0.33 Ang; 39.2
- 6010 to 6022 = 0.12 Ang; 36.5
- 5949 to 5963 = -1.35 Ang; 39.2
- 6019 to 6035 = -0.31 Ang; 37.8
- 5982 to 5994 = -0.40 Ang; 37.6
